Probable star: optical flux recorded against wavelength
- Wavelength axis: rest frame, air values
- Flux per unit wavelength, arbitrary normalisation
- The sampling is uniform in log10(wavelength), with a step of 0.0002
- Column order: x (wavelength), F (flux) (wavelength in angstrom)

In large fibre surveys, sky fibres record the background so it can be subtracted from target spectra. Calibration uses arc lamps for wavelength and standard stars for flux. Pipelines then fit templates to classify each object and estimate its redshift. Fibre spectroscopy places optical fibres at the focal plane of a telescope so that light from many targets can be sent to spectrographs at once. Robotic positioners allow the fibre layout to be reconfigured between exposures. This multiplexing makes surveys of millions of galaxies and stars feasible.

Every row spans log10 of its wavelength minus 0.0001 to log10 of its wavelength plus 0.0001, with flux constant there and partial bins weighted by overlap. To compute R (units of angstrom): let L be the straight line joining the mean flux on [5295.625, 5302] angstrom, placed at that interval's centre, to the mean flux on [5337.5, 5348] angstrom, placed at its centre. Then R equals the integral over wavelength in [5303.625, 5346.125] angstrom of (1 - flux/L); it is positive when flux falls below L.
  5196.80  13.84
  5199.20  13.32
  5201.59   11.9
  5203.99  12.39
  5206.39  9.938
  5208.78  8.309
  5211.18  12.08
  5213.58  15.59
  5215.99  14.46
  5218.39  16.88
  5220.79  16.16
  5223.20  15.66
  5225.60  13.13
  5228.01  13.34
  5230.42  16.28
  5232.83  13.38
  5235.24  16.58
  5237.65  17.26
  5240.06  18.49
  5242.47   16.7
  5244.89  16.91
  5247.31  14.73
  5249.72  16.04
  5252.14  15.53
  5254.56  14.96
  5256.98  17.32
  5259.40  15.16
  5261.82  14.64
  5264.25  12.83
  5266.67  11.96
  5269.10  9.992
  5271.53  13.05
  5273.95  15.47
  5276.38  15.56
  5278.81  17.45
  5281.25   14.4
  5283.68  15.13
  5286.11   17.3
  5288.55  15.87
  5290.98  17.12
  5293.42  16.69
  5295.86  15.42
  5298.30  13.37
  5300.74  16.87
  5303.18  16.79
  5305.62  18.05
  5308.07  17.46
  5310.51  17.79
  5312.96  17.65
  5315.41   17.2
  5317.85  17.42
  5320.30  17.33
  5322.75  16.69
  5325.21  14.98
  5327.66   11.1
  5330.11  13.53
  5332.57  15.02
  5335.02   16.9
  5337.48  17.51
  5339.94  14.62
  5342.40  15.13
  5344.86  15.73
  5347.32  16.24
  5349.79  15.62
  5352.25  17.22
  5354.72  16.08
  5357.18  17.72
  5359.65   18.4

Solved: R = -1.9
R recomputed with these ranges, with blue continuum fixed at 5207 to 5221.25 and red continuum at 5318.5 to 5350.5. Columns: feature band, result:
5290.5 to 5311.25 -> -2.3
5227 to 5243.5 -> -2.4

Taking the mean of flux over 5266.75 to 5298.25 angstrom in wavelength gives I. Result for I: 15.1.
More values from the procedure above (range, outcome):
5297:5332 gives 16.1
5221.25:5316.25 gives 15.6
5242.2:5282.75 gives 14.8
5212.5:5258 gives 15.8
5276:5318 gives 16.5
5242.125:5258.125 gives 16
